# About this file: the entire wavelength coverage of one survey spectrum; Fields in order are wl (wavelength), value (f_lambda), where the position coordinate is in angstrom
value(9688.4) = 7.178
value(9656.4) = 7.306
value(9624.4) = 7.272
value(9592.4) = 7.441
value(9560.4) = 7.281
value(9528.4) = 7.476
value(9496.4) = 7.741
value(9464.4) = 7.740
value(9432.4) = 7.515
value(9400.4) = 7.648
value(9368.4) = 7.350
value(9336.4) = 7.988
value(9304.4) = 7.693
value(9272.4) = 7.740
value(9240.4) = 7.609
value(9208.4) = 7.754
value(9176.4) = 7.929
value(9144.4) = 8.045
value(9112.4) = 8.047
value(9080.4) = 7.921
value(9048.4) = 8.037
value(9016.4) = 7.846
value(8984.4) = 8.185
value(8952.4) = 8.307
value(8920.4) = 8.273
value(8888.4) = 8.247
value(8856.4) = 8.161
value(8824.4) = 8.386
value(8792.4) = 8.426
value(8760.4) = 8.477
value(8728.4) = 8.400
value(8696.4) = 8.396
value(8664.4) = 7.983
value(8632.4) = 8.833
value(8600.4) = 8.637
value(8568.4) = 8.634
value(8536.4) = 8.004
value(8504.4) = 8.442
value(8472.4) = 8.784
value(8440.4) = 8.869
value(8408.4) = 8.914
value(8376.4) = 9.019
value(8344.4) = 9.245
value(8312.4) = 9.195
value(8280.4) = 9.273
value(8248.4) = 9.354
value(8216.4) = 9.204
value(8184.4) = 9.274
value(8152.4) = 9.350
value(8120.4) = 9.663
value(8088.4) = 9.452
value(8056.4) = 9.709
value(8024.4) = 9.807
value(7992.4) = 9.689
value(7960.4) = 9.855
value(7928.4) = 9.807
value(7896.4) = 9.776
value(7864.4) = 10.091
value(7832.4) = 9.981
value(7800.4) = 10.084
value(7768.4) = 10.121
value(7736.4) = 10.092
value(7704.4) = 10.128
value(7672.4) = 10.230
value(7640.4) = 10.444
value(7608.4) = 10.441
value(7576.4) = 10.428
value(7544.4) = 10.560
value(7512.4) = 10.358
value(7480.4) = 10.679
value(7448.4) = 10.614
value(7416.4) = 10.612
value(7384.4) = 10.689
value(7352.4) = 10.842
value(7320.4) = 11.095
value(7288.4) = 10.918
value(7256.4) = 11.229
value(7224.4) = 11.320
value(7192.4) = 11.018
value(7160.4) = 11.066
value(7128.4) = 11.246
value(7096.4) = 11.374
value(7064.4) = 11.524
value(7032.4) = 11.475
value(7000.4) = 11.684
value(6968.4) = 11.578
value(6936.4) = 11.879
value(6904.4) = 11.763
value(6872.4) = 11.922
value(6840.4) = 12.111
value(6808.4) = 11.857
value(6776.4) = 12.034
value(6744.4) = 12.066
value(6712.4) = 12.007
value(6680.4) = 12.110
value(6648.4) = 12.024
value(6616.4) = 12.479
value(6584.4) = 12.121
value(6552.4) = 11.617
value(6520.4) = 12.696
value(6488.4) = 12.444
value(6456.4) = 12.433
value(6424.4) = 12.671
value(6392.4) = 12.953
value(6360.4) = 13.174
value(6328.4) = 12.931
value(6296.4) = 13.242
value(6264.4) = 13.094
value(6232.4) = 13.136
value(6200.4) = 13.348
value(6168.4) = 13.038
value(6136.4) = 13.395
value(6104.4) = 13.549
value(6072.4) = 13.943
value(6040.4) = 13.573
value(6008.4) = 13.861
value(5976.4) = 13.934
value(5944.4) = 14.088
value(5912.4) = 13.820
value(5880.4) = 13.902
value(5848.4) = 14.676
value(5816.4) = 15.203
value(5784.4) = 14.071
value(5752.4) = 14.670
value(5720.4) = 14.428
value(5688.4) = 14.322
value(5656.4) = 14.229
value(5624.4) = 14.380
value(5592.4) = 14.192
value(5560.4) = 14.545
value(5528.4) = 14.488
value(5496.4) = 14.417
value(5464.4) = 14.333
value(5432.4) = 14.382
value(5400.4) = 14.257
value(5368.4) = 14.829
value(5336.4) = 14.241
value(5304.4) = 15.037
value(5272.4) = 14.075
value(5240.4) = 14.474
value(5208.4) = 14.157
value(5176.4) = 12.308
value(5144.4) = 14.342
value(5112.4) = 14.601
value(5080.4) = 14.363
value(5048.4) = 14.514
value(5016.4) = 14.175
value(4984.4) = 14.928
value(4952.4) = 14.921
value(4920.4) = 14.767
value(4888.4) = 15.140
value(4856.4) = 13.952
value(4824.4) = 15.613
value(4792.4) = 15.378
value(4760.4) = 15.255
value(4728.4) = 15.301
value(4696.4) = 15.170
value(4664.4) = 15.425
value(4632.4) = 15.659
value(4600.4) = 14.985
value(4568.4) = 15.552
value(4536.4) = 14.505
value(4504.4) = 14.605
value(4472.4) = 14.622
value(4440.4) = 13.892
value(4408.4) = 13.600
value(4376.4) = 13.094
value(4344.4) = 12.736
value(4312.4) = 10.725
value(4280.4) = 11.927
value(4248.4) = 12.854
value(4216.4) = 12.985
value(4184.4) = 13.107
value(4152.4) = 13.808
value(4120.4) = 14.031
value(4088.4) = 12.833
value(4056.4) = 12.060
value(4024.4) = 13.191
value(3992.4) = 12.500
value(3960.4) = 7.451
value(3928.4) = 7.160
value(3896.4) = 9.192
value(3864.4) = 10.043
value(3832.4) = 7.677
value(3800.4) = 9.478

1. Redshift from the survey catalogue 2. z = 0.000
